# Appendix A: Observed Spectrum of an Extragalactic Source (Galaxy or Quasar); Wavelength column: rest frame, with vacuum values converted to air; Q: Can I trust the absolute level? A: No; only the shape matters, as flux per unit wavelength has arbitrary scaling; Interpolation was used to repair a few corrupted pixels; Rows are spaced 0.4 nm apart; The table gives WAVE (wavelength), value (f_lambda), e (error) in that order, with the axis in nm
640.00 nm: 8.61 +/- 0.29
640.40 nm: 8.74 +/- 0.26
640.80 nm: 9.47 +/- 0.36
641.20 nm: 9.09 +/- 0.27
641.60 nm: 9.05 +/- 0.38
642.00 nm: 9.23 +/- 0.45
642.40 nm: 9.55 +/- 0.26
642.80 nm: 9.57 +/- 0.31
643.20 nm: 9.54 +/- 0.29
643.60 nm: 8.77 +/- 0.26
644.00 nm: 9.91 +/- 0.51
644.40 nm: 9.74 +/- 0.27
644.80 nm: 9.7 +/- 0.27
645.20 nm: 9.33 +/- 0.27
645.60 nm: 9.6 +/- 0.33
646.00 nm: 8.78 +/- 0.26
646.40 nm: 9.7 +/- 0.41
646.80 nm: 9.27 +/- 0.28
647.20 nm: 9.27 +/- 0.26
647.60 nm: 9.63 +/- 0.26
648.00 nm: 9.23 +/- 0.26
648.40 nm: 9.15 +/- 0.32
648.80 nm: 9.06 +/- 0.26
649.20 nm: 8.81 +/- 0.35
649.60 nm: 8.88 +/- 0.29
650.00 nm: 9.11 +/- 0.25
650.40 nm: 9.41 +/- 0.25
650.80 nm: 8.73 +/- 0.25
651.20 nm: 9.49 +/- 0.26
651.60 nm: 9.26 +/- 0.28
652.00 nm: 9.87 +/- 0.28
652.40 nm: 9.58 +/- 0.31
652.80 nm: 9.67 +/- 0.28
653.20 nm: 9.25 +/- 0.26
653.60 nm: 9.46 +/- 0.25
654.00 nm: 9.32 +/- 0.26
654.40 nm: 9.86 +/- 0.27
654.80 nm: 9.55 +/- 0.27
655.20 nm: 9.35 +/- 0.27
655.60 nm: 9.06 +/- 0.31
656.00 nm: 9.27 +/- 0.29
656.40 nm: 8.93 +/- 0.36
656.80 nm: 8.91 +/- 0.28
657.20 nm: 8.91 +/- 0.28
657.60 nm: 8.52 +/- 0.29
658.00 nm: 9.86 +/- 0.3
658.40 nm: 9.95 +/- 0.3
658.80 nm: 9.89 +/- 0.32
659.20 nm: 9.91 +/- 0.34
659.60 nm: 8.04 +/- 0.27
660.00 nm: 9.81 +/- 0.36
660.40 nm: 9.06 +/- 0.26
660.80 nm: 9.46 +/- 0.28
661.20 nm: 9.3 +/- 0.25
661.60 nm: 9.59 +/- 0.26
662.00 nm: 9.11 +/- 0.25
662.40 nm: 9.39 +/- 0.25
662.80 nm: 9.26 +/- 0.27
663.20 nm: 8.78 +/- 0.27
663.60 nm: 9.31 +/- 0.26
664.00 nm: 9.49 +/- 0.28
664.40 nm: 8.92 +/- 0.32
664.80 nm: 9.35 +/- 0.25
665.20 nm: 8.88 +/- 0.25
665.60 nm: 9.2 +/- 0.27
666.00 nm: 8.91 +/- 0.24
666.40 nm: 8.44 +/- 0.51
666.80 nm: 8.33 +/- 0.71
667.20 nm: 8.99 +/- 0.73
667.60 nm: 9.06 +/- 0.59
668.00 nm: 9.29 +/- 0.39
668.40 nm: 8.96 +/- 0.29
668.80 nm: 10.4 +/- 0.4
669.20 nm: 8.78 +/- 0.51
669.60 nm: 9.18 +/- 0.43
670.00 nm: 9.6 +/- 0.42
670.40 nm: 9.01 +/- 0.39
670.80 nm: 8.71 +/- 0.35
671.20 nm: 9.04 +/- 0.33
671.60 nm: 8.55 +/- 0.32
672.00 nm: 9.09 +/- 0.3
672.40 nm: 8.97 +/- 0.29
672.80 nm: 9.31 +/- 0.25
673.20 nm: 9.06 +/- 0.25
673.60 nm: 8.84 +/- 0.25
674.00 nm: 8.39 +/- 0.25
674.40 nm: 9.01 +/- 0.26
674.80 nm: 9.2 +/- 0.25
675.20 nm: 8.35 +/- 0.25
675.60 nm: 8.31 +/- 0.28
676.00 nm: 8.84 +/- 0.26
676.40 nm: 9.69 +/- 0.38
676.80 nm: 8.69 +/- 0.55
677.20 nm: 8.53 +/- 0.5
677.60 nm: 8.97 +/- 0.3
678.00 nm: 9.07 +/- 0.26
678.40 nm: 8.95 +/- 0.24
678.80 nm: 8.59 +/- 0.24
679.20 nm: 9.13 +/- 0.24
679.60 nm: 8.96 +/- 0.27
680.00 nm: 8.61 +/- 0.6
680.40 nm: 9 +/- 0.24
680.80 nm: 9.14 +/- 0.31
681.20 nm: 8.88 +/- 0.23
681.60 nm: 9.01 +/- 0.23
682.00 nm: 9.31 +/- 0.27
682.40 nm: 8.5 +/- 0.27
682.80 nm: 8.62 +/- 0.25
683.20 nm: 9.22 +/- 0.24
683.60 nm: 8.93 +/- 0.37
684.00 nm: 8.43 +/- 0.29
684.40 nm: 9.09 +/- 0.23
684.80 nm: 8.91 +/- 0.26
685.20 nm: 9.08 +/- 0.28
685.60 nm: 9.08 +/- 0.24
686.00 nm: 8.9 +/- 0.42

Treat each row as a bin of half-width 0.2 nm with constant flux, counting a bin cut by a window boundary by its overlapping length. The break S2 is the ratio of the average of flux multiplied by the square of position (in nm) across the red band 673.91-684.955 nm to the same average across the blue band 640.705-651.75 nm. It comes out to 1.06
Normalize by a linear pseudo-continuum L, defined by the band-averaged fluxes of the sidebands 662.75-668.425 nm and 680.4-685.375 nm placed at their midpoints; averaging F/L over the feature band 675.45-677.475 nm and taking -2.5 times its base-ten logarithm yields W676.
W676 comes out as 0.02 mag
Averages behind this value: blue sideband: 9.01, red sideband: 8.93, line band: 8.83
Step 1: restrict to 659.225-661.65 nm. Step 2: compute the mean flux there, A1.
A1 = 9.24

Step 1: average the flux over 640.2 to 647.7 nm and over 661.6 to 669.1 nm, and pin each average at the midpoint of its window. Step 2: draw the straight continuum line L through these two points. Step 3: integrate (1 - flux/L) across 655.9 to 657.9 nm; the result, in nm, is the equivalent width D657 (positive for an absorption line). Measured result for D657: 0.06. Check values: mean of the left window 9.36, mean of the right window 9.12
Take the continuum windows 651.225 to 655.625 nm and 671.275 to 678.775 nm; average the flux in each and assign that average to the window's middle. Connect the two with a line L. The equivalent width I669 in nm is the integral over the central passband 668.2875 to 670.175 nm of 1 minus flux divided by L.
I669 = -0.08 nm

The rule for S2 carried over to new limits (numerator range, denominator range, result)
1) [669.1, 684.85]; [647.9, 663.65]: 1.02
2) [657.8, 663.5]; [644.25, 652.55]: 1.05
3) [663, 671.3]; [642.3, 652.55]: 1.03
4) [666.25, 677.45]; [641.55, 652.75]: 1.03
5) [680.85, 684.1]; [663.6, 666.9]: 1.04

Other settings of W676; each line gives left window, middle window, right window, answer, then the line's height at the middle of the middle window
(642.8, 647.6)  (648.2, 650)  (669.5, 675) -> 0.045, 9.37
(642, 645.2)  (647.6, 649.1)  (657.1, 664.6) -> 0.030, 9.45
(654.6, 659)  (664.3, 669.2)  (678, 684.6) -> 0.010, 9.13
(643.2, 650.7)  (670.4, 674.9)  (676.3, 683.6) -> 0.010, 9.01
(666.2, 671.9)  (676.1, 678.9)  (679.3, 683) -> 0.000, 8.94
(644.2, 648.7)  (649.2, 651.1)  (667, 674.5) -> 0.037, 9.34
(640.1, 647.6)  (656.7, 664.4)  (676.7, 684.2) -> -0.018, 9.13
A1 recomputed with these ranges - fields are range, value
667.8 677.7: 8.99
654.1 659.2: 9.36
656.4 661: 9.29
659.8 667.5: 9.13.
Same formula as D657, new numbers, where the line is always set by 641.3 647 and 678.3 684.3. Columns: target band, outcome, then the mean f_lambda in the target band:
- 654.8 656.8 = 0.016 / 9.17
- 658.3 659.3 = -0.078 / 9.91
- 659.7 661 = -0.022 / 9.34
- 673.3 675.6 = 0.064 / 8.73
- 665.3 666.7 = 0.044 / 8.82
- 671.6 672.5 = 0.009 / 8.93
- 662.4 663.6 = 0.002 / 9.13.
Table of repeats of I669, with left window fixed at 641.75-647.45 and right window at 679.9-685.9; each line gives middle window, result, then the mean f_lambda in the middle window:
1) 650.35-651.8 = 0.021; 9.2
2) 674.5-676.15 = 0.061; 8.69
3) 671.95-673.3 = -0.008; 9.11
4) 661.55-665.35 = -0.008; 9.2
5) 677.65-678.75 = 0.005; 8.95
